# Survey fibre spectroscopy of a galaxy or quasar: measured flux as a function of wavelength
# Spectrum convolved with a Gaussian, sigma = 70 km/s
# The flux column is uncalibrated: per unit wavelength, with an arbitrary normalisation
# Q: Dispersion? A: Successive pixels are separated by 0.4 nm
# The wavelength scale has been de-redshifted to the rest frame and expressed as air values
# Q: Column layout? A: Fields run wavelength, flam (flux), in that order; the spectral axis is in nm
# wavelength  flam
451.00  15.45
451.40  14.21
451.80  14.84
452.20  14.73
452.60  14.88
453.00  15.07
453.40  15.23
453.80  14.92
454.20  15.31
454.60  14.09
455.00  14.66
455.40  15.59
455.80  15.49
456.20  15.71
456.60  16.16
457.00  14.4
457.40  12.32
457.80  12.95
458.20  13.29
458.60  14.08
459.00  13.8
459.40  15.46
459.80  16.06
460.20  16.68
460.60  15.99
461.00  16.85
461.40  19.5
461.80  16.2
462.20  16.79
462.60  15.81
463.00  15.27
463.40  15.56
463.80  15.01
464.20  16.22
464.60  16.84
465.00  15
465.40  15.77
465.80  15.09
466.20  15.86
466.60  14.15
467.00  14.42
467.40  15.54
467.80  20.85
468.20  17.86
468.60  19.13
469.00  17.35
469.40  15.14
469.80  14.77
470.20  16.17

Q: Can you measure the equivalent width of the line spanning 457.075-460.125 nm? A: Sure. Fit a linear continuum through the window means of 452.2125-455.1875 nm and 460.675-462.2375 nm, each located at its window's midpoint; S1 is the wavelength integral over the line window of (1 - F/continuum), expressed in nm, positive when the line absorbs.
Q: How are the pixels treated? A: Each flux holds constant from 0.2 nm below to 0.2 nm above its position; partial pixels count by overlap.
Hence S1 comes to 0.43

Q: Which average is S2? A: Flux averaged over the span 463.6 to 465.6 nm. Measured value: 15.8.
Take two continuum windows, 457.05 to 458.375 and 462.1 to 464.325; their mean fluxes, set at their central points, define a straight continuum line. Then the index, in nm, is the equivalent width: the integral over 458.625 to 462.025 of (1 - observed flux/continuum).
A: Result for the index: -0.449 nm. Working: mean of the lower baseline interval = 13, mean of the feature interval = 16.2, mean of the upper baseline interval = 15.7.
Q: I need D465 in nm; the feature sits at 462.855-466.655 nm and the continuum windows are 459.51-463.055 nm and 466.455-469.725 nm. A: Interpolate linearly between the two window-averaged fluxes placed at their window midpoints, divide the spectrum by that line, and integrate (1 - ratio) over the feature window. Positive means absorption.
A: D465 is 0.26 nm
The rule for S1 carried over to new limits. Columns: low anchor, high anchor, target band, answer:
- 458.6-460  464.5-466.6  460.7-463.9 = -0.25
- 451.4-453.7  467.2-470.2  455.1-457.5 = 0.06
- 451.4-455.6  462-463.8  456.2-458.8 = 0.21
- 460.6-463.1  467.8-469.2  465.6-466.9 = 0.21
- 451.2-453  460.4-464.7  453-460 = 0.32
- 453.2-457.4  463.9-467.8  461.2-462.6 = -0.16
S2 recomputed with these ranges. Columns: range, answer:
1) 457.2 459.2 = 13.3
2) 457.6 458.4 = 13.1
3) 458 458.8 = 13.7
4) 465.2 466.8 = 15.2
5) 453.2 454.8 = 14.9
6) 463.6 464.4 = 15.6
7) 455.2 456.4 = 15.6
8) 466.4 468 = 16.2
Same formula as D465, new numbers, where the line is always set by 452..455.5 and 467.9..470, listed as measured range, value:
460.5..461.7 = -0.11 nm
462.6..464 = 0.08 nm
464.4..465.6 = 0.05 nm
